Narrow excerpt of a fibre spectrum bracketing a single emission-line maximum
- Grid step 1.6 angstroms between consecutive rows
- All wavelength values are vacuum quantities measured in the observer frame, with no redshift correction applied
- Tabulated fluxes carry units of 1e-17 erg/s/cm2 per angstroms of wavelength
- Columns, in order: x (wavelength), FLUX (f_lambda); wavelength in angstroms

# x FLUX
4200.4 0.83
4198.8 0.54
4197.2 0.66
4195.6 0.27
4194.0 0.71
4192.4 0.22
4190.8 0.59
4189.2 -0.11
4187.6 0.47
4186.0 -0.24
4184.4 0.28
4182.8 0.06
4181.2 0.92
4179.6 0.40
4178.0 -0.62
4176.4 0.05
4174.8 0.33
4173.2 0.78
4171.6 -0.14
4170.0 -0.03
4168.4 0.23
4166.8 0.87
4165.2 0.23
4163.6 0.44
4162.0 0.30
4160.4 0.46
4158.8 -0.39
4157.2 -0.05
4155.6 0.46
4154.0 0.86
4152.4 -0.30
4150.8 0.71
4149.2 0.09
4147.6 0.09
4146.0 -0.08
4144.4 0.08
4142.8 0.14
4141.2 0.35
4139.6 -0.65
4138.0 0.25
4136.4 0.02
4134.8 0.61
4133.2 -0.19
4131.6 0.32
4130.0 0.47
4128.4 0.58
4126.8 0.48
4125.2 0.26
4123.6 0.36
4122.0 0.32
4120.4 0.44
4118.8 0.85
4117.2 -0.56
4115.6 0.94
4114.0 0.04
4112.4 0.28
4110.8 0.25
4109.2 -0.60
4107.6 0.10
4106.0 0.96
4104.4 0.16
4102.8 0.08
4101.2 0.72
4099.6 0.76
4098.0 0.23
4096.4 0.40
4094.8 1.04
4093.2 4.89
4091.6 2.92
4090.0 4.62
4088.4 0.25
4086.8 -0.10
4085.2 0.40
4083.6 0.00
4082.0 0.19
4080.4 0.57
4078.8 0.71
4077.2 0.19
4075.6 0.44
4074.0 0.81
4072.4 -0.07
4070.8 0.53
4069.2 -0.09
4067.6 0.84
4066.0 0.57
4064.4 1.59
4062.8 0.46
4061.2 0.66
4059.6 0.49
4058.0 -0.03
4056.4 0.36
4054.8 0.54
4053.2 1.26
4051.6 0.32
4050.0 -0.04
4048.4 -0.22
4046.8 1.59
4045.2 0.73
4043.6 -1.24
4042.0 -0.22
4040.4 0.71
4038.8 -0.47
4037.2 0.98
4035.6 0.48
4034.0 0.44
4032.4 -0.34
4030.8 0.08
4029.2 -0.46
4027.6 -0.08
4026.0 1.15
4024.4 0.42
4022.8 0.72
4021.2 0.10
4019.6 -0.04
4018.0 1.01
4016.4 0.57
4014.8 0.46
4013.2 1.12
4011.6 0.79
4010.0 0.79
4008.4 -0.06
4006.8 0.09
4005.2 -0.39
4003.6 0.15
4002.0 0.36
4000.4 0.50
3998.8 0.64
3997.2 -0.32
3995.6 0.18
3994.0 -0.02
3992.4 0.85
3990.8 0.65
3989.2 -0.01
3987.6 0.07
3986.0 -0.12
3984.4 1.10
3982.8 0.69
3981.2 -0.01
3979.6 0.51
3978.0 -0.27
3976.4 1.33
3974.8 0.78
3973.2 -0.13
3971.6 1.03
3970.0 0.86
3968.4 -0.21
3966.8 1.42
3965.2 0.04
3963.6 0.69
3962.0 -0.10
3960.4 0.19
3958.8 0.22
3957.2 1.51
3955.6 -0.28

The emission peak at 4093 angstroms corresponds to [O II]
